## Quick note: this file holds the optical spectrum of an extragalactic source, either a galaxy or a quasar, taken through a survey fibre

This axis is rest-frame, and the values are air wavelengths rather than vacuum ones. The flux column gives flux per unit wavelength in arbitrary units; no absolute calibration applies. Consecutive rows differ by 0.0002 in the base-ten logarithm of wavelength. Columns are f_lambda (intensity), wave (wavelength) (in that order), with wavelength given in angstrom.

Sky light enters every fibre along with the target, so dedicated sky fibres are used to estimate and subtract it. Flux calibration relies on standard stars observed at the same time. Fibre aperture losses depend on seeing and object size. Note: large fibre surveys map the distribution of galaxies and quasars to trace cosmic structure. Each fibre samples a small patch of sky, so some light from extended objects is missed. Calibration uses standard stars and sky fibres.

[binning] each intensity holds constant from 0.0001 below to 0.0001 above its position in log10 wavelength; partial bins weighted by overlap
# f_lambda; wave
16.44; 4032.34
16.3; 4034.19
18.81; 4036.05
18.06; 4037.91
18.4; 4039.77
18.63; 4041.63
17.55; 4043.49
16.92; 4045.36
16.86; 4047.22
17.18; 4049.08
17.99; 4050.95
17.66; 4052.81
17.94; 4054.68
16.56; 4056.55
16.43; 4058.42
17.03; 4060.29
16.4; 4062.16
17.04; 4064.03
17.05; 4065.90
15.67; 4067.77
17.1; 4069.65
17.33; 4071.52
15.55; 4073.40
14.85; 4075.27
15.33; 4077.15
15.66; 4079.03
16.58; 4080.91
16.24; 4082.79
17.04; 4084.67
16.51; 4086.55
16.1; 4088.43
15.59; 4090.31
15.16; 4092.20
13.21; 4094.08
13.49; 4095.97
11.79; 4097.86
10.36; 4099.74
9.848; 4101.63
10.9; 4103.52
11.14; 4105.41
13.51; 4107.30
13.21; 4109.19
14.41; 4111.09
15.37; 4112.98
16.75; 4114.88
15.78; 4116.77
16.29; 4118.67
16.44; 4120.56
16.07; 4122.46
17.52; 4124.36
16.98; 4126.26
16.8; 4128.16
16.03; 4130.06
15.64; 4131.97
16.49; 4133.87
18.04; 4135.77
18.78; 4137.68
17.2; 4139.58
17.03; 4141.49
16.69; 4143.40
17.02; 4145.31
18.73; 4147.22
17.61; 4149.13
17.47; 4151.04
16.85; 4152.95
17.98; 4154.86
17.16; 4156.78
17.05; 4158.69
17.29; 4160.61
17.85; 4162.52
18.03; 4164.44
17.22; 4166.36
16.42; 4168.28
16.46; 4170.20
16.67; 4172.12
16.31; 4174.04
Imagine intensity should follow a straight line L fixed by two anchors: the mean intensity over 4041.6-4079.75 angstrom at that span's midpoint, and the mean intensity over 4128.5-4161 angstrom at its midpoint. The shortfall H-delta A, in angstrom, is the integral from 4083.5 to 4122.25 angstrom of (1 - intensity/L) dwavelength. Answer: 6.4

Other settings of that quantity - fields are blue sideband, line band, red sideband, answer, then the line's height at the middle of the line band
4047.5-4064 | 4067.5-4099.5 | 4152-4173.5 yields 3.3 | 17.1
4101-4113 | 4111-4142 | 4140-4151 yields -3.5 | 15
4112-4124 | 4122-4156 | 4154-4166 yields -0.6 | 16.9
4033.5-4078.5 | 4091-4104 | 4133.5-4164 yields 3.8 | 17.2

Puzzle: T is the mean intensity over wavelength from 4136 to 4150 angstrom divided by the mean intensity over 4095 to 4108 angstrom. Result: 1.5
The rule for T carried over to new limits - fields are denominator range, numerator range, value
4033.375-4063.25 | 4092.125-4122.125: 0.78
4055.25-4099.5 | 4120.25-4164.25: 1.09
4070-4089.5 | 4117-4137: 1.03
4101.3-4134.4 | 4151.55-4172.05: 1.15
